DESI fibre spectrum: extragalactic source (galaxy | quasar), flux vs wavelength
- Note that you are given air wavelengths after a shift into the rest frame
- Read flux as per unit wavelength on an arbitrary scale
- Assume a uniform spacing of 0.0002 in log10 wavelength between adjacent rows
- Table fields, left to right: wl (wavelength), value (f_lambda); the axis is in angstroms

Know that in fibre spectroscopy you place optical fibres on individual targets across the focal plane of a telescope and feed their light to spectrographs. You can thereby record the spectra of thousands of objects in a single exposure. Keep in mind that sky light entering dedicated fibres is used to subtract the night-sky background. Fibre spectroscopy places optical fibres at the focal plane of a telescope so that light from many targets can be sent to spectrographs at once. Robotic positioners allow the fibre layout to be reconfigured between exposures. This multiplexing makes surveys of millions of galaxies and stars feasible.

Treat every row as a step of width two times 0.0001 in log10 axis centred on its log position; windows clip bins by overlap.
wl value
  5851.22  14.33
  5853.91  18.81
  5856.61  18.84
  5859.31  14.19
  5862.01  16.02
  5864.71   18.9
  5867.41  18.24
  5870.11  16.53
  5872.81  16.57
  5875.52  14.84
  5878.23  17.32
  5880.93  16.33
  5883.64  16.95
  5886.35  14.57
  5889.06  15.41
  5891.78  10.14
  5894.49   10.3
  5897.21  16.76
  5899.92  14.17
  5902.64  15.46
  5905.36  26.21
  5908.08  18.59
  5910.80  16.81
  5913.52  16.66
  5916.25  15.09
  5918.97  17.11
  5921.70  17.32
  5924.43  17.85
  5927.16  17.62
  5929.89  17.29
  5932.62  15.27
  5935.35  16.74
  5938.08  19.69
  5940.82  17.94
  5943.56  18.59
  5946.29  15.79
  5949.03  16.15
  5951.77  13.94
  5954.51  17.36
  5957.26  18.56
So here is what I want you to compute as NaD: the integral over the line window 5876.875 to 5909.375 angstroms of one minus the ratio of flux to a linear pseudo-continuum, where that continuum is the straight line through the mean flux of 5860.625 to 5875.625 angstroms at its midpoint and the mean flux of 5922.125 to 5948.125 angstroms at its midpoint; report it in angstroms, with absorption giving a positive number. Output 2.17 angstroms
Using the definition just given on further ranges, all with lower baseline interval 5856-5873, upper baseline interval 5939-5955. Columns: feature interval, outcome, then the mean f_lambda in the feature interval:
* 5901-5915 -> -1.5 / 18.6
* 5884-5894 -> 2.0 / 13.5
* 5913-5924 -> 0.1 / 16.6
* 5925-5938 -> -0.3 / 17.1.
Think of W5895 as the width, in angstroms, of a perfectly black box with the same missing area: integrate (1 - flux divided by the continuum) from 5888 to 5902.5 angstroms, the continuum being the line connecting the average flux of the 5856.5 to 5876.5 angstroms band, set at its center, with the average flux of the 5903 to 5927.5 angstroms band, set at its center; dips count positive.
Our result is 3.3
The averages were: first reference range 16.7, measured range 13.5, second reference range 18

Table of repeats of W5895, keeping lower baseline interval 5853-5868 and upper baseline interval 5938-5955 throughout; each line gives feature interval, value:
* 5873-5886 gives 0.79 angstroms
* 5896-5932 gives -0.74 angstroms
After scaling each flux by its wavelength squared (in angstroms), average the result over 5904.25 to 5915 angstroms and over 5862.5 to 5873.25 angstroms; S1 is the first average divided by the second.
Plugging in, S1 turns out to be 1.1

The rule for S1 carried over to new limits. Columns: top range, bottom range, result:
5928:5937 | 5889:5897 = 1.40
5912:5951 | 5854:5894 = 1.08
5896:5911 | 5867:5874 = 1.08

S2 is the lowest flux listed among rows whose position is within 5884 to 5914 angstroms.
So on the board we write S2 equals 10.14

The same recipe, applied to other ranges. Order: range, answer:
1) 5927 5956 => 13.94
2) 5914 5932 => 15.09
